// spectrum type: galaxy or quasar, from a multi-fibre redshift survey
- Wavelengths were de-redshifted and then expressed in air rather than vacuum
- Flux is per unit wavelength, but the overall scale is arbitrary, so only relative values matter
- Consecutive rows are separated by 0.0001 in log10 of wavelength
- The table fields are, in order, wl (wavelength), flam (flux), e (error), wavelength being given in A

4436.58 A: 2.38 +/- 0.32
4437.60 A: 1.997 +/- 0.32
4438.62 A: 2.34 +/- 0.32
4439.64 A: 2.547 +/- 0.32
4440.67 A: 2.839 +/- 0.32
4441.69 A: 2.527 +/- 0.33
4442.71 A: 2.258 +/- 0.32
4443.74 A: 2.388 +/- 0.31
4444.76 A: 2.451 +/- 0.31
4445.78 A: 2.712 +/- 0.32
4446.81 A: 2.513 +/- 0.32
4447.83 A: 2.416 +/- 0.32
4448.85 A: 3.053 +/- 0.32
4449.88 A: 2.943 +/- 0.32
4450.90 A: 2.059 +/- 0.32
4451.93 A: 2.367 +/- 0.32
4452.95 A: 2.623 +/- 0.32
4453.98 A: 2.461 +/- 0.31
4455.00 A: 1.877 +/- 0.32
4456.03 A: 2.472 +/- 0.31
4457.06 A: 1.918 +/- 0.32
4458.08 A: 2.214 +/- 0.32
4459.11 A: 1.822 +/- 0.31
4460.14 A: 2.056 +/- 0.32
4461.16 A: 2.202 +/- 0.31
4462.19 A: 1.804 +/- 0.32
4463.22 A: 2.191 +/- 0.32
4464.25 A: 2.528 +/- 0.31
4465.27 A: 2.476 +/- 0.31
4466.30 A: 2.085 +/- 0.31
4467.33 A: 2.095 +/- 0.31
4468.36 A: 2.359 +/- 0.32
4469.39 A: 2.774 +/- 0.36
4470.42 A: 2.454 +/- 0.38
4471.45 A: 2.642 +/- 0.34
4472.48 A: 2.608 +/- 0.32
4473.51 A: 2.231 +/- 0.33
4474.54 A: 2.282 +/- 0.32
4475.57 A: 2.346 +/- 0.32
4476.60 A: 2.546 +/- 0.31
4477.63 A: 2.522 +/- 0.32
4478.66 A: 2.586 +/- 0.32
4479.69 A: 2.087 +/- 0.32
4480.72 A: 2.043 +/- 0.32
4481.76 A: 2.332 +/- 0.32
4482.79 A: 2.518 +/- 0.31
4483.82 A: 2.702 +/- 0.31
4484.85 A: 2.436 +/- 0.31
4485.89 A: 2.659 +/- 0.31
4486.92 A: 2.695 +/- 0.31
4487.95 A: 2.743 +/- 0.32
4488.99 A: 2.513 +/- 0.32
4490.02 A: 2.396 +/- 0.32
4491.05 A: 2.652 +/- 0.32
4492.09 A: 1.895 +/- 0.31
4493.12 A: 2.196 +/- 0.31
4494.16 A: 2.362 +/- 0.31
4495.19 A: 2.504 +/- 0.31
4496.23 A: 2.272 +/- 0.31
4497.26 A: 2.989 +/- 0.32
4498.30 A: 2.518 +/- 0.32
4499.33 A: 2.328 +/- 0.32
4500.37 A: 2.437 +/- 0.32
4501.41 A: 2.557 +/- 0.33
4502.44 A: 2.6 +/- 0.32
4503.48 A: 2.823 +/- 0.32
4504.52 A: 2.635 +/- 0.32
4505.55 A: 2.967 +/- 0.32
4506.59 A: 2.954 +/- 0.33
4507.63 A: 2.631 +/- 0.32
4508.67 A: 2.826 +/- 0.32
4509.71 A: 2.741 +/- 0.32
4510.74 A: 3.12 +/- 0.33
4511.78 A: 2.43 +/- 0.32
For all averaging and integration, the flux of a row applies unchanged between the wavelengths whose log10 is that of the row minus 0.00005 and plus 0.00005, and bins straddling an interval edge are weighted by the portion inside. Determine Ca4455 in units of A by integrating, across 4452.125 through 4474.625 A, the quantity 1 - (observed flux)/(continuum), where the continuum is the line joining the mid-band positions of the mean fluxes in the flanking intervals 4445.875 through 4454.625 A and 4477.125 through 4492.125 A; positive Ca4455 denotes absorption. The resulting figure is 2.1 A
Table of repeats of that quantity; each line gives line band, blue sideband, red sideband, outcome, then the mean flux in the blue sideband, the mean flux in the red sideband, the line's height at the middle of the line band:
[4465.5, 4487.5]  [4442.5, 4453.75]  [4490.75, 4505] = 0.6 A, 2.53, 2.48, 2.5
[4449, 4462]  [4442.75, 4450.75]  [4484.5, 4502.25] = 1.6 A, 2.59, 2.48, 2.57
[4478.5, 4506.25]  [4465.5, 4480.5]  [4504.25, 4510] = 1.3 A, 2.4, 2.8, 2.63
